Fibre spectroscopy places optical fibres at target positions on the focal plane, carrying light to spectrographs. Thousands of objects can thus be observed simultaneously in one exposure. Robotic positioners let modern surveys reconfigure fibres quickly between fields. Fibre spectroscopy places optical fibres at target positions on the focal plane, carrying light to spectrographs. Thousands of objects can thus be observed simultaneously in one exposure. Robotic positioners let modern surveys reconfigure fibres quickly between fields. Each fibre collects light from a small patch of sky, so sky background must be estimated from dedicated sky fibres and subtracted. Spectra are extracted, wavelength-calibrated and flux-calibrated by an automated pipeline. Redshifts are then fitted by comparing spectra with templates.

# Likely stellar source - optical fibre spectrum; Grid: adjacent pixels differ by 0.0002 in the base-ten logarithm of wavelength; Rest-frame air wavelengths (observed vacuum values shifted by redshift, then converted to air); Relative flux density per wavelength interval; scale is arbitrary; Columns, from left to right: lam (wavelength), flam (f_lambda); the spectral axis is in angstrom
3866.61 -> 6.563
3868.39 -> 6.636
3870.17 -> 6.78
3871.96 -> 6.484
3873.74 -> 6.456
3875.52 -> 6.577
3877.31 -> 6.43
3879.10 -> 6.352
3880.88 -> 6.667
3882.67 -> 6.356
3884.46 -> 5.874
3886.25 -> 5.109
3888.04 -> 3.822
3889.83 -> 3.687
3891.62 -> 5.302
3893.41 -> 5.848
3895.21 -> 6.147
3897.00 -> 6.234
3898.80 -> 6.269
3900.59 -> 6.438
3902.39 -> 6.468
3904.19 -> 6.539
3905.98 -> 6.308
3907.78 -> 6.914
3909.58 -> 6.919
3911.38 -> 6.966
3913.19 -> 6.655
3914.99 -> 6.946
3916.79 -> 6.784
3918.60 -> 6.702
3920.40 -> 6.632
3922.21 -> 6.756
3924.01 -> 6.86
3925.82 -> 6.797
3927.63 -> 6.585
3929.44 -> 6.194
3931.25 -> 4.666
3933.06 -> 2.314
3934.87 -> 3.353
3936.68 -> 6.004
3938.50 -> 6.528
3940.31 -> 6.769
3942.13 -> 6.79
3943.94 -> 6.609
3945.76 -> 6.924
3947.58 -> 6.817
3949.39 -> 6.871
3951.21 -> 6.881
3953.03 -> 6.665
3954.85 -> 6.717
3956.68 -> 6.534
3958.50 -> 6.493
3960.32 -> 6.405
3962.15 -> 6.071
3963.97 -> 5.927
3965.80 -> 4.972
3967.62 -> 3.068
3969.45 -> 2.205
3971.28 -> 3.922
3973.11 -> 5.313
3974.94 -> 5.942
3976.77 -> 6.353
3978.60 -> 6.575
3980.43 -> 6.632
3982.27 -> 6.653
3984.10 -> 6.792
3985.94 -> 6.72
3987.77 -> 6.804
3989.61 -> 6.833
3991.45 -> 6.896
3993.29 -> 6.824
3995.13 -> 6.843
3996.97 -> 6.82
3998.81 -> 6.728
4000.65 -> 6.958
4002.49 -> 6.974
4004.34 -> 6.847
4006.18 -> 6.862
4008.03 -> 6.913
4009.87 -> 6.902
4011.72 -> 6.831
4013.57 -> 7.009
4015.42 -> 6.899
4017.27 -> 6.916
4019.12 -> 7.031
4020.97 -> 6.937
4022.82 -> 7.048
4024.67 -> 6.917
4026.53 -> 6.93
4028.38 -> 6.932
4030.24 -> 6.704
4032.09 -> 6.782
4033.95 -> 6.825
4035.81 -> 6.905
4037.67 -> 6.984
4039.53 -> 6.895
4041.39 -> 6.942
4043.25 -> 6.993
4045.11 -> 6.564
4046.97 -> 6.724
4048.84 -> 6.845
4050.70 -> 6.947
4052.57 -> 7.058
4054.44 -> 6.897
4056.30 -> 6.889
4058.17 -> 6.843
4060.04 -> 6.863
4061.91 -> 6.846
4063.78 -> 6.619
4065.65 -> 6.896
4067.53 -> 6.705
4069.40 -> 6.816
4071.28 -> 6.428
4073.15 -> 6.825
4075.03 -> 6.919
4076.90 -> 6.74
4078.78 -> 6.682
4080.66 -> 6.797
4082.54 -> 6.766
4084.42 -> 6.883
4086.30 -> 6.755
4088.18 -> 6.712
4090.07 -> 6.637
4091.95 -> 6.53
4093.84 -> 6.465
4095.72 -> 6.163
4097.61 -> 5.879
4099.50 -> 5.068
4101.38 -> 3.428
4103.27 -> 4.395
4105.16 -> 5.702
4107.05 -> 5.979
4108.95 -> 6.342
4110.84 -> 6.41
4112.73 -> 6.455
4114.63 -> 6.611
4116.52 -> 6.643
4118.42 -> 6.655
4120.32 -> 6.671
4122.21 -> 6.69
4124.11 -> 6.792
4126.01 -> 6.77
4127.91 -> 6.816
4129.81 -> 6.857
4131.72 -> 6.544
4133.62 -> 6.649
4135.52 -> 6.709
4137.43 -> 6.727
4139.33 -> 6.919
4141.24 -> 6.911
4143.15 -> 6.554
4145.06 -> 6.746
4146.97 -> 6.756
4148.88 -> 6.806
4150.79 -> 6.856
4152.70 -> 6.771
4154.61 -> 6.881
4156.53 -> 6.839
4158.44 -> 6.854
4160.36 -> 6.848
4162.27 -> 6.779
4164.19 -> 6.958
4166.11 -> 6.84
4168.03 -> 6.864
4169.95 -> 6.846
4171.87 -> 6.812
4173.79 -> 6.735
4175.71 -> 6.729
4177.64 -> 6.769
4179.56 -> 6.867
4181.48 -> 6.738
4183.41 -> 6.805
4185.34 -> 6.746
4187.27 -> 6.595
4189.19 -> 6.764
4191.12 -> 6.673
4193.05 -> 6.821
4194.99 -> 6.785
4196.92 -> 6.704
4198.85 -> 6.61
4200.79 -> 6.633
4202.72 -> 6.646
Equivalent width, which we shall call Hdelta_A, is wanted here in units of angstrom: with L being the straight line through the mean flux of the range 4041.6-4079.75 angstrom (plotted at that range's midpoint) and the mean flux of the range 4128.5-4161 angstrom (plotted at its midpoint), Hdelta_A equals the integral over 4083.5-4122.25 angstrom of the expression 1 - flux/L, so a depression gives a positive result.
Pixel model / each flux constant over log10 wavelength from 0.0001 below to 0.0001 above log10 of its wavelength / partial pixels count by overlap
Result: 3.8 angstrom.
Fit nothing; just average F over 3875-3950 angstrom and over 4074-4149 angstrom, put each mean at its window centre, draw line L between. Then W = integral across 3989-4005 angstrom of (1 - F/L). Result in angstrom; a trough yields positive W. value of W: -1.53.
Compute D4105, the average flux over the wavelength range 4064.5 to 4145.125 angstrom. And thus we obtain 6.45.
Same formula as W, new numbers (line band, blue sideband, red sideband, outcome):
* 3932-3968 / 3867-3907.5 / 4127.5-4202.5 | 1.4 angstrom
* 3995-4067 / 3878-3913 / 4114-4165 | -5.0 angstrom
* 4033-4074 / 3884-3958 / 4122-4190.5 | -2.0 angstrom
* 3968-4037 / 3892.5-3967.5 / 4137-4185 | -1.1 angstrom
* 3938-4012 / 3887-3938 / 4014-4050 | 1.2 angstrom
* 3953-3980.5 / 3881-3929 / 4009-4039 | 4.3 angstrom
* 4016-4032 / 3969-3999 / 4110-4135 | -1.4 angstrom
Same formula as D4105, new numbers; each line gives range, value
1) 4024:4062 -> 6.87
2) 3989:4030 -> 6.9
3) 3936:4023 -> 6.41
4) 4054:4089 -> 6.78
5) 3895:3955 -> 6.35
